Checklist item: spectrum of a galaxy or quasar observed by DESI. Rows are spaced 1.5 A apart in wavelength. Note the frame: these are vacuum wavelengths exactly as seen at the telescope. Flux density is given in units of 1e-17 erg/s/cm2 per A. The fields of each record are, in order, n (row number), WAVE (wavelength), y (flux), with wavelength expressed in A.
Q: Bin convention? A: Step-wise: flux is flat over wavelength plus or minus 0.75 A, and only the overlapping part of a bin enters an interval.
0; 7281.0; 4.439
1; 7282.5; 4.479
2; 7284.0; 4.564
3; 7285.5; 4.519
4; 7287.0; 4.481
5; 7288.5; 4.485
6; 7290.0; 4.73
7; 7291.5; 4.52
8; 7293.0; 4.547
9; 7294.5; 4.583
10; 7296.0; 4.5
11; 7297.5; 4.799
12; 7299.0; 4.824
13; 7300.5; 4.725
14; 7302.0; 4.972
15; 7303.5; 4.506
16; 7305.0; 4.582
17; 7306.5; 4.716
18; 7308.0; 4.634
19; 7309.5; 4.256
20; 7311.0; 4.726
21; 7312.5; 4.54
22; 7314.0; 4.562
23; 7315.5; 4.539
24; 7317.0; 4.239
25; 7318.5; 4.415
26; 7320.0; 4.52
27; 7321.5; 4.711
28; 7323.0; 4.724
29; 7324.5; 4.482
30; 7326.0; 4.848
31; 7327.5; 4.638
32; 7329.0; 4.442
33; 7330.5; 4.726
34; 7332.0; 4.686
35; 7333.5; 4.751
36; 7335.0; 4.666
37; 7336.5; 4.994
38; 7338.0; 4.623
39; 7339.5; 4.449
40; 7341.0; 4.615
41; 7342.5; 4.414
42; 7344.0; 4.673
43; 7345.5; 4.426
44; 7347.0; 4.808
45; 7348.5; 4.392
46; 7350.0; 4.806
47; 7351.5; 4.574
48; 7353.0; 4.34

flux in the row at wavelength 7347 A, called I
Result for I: 4.808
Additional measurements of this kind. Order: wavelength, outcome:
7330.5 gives 4.726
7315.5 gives 4.539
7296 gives 4.5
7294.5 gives 4.583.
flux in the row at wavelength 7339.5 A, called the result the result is 4.449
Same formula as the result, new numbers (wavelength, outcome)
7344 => 4.673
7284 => 4.564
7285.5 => 4.519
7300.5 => 4.725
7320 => 4.52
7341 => 4.615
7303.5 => 4.506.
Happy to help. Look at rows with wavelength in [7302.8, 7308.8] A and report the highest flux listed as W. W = 4.716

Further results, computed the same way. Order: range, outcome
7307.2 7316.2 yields 4.726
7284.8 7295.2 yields 4.73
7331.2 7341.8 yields 4.994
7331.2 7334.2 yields 4.751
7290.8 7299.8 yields 4.824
